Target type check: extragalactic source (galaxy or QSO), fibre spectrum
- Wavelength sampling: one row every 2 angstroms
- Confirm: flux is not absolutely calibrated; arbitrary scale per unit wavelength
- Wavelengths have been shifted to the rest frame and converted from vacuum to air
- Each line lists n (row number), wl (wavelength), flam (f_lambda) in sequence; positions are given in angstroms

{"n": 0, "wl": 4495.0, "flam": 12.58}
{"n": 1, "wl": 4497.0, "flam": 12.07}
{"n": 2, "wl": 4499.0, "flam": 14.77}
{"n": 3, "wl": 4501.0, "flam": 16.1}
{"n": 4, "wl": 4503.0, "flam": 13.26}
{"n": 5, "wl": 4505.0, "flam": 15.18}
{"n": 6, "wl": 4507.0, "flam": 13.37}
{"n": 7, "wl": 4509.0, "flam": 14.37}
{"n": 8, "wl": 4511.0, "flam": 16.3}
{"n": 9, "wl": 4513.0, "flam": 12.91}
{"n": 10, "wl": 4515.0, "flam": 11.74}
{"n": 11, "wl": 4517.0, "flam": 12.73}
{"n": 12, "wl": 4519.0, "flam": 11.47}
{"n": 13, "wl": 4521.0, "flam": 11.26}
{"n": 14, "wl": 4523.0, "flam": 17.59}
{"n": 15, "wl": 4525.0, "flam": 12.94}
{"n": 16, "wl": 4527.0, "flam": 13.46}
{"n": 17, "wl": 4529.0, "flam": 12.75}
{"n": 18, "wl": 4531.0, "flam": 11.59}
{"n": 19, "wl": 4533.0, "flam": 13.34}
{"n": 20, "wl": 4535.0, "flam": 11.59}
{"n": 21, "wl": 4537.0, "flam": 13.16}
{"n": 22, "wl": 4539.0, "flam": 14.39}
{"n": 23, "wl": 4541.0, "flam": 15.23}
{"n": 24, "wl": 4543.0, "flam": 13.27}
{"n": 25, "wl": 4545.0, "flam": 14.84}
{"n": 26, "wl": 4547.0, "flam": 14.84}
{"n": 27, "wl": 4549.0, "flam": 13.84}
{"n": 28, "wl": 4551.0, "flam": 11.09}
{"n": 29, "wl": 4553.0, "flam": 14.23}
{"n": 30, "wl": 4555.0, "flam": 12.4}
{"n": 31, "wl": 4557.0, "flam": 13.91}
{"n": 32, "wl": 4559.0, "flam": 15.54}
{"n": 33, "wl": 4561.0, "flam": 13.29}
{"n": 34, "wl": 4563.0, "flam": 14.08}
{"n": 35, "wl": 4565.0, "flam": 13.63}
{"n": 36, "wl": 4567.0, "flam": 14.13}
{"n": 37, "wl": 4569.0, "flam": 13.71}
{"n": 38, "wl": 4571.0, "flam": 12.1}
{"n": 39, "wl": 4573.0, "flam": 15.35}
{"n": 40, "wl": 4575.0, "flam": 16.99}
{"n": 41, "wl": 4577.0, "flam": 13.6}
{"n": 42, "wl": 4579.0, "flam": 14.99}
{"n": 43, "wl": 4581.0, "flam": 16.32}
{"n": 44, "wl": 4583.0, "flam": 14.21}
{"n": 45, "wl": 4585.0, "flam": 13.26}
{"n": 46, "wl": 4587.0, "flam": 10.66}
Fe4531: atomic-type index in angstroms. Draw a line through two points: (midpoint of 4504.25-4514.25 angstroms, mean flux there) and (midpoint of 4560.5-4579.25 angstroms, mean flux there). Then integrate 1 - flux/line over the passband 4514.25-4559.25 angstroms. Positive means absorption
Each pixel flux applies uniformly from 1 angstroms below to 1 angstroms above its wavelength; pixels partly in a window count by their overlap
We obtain 3.0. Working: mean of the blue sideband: 14.3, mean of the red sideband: 14.2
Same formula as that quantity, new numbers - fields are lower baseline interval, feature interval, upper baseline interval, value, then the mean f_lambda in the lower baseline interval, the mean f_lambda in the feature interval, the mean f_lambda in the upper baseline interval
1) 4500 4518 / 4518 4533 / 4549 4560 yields 0.8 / 14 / 13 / 13.5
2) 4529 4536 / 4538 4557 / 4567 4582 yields -1.0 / 12.3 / 13.8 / 14.7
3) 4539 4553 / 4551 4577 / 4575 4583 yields 1.1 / 13.9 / 14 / 15.1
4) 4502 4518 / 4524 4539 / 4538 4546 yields 1.5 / 13.7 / 12.8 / 14.4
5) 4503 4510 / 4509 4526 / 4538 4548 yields 1.0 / 14.2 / 13.4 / 14.5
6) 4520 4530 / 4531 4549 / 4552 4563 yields 0.0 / 13.6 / 13.7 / 13.9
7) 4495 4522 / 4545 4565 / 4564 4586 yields 0.5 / 13.5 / 13.7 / 14.4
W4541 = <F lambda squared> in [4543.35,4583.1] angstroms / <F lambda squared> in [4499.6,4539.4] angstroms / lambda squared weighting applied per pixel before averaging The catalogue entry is 1.1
